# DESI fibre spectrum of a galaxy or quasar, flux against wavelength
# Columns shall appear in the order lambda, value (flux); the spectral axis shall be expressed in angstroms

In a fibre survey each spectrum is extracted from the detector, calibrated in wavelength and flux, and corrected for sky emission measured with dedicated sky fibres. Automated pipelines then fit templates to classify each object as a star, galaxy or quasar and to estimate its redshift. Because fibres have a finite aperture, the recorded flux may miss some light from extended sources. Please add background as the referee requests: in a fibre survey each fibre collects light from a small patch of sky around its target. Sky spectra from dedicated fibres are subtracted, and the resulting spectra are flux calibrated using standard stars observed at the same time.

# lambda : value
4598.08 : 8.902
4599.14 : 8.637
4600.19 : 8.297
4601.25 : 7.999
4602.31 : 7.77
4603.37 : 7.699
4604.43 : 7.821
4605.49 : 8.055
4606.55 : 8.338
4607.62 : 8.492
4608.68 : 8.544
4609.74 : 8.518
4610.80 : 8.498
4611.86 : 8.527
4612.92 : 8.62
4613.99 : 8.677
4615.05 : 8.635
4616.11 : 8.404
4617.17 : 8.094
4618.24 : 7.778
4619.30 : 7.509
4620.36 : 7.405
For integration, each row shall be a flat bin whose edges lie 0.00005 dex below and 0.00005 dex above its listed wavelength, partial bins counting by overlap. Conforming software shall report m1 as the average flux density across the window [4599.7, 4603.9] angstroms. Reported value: 7.94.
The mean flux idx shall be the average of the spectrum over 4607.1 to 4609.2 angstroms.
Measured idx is 8.52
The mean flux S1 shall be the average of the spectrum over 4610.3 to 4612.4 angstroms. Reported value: 8.53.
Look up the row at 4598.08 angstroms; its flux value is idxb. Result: 8.902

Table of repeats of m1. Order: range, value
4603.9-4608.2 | 8.17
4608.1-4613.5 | 8.54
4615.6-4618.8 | 8.08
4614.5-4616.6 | 8.54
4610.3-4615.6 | 8.59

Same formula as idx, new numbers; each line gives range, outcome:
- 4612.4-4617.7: 8.49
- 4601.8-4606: 7.84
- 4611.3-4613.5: 8.56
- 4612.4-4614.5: 8.62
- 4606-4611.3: 8.47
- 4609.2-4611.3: 8.52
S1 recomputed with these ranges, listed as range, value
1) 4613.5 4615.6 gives 8.67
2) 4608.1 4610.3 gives 8.54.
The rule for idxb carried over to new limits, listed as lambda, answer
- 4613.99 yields 8.677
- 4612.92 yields 8.62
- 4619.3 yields 7.509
